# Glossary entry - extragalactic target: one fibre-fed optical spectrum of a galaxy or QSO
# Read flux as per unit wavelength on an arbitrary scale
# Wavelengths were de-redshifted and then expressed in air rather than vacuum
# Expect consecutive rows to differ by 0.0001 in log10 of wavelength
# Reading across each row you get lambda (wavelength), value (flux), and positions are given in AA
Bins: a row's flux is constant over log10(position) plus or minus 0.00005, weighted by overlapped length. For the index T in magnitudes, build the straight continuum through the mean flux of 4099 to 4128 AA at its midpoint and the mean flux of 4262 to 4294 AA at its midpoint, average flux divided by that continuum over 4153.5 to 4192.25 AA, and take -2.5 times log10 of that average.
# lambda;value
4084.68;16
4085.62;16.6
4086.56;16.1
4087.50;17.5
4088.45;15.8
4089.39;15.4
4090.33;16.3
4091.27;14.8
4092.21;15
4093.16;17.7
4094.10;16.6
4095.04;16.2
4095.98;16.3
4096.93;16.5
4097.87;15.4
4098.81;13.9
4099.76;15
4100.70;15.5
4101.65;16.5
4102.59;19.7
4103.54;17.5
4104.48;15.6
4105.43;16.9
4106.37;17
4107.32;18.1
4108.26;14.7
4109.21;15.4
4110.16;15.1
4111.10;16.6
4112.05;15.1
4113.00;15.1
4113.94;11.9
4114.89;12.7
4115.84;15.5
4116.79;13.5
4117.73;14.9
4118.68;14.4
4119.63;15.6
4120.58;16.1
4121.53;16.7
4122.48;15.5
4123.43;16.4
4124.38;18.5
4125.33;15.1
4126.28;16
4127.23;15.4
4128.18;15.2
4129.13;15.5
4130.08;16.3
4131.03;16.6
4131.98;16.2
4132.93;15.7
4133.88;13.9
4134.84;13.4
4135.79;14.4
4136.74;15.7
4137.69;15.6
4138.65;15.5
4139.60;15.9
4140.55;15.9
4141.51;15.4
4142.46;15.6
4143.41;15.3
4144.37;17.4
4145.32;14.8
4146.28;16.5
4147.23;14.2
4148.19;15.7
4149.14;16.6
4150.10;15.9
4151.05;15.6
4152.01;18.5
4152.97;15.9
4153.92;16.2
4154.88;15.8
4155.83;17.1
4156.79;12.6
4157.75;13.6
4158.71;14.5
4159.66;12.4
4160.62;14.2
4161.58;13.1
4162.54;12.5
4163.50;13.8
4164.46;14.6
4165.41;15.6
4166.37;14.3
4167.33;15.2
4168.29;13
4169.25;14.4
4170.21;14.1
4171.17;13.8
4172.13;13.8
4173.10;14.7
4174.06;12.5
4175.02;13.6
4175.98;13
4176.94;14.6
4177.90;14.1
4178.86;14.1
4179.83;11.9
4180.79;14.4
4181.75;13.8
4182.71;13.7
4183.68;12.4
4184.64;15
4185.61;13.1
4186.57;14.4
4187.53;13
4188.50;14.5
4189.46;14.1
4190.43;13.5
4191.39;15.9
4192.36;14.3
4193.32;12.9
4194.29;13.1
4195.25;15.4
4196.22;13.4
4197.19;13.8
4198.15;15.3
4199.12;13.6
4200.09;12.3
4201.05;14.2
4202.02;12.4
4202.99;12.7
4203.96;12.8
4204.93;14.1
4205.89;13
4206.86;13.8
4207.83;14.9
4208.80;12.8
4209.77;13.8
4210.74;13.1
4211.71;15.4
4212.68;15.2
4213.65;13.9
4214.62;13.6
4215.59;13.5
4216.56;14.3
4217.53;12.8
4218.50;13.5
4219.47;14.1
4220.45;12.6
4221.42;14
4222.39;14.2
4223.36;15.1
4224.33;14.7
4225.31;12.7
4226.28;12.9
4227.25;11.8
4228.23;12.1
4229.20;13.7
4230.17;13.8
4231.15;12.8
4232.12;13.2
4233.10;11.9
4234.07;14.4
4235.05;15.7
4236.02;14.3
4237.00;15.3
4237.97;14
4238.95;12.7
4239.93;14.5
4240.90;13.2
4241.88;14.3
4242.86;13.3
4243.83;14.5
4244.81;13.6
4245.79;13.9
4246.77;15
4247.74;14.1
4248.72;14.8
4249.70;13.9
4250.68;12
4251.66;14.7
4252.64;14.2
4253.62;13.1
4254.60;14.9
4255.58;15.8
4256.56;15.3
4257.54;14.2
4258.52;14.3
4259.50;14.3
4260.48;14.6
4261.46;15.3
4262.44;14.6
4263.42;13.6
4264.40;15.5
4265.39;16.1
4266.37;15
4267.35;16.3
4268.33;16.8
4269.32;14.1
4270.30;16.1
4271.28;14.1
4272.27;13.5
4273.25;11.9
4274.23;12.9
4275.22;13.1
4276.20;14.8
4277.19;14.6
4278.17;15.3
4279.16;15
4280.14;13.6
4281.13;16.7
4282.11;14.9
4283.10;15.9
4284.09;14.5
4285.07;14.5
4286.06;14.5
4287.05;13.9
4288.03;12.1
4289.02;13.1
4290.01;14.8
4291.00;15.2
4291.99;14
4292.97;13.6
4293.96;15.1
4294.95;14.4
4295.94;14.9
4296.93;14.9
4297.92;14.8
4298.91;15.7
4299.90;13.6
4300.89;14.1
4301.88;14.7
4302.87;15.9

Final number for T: 0.09 mag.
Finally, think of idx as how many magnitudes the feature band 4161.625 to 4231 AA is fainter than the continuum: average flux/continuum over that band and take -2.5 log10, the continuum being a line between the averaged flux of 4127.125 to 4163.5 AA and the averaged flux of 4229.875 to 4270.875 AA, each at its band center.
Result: 0.08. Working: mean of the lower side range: 15.3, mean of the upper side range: 14.4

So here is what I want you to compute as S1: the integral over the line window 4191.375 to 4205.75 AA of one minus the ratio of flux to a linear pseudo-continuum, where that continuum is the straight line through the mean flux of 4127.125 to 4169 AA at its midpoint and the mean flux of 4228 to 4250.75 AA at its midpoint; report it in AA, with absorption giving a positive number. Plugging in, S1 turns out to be 0.77 AA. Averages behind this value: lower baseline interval 15.2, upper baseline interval 13.8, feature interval 13.7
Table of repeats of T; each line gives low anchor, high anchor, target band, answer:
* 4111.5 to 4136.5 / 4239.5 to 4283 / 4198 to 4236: 0.086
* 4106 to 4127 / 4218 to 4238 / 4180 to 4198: 0.027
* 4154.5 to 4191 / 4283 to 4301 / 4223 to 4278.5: 0.005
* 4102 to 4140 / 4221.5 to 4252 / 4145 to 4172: 0.018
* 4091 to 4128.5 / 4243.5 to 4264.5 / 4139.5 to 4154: -0.040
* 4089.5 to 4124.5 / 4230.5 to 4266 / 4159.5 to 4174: 0.086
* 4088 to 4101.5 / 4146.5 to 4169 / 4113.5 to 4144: -0.005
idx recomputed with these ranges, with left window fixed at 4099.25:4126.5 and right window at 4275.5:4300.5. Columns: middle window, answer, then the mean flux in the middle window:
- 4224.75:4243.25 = 0.108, 13.5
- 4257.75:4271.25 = -0.026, 15.1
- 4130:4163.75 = 0.020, 15.2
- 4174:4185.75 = 0.127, 13.6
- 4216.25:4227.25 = 0.105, 13.6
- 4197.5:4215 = 0.105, 13.7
